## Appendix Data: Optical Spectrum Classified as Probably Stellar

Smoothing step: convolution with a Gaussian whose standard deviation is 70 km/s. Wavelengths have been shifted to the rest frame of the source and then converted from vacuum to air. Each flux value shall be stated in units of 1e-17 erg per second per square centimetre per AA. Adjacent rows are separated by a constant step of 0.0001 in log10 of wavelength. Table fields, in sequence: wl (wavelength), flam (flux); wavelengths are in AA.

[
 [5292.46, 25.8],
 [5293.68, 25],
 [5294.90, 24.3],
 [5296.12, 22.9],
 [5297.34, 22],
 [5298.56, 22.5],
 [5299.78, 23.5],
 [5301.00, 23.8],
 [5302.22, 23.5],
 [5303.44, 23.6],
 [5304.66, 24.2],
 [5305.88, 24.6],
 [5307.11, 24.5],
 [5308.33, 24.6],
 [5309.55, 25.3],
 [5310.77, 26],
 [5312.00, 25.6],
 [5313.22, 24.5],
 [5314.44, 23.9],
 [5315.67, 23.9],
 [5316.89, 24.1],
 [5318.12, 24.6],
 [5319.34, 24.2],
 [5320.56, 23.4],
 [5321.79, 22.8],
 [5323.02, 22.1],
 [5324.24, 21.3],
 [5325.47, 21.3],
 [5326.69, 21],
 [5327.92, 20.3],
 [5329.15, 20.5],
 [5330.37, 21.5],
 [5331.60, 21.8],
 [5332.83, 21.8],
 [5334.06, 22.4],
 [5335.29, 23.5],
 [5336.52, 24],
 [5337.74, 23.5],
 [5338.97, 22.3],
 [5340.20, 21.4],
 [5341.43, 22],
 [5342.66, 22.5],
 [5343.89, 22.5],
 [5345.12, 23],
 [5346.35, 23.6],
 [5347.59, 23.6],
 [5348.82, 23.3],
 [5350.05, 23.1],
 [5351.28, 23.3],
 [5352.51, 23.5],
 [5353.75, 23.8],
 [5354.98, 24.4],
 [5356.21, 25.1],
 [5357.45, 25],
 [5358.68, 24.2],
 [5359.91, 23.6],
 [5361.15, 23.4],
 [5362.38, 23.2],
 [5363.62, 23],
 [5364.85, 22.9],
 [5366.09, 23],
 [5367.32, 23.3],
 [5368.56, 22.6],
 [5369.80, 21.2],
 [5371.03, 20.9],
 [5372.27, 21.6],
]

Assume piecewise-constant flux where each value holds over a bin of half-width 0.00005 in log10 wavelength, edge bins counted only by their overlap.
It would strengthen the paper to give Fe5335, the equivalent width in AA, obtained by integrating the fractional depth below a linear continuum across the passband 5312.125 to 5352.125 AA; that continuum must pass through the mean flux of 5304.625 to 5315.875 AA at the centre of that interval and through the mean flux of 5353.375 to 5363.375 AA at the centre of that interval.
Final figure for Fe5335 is 2.7 AA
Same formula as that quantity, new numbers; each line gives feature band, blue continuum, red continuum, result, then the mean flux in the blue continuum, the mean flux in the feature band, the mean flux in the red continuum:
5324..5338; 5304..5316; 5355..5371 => 1.3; 24.7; 21.9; 23.3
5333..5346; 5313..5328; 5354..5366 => 0.4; 22.9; 22.7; 23.8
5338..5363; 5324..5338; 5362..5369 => -0.9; 21.9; 23.3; 23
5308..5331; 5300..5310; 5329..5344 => 0.2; 24.2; 23.2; 22.3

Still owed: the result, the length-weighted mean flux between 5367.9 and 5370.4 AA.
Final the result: 21.9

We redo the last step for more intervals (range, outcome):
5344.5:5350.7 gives 23.3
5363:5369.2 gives 22.9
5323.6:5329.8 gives 20.9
